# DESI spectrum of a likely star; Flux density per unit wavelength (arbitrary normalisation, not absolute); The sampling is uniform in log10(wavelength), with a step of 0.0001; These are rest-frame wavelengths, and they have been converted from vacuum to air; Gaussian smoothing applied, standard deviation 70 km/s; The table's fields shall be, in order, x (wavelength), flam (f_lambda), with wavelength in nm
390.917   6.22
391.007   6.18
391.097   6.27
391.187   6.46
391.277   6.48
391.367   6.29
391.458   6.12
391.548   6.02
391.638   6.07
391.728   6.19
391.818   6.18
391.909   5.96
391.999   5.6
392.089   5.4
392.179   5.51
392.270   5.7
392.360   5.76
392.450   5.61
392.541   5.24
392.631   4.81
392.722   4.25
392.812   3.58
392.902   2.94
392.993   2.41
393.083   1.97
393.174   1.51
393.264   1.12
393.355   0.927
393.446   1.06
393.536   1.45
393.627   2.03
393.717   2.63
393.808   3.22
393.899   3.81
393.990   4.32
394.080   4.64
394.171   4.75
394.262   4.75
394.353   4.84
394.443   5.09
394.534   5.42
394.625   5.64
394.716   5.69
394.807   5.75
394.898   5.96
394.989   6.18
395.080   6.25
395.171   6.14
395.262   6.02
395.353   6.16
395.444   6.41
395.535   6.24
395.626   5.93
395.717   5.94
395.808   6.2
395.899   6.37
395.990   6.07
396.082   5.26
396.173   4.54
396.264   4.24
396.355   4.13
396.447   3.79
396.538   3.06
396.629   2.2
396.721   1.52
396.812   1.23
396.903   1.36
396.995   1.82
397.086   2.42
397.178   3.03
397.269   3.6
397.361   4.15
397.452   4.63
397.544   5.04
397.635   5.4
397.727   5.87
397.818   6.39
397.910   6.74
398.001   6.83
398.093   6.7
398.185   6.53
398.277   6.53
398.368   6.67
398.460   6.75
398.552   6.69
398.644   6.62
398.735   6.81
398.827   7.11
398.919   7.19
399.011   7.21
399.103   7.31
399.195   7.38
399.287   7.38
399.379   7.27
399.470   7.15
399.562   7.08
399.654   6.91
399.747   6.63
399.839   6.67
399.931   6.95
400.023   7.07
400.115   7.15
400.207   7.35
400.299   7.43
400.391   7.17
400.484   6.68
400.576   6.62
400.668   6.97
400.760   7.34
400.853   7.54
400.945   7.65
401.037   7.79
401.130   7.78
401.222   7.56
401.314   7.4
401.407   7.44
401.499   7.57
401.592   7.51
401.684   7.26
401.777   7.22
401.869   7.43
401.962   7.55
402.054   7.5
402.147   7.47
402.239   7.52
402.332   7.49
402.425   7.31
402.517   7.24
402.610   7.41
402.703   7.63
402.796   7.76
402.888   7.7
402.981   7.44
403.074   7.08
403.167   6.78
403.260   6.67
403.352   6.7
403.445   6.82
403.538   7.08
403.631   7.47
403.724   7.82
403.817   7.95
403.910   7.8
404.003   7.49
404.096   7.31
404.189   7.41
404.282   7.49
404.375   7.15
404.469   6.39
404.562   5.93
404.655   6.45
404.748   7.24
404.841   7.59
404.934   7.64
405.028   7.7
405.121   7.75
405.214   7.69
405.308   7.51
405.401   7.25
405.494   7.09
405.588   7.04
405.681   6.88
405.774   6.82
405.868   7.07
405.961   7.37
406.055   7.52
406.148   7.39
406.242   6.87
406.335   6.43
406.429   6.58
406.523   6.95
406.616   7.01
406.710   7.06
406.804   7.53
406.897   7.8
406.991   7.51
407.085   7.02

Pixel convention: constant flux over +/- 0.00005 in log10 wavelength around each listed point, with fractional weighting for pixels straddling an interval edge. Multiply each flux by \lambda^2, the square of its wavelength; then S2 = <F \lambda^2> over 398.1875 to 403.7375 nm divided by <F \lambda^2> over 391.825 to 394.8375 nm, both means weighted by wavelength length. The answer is 1.8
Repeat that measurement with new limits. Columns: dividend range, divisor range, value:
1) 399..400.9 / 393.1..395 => 1.94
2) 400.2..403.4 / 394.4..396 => 1.27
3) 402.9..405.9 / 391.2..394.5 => 1.78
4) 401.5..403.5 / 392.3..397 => 1.80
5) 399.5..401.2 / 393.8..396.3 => 1.35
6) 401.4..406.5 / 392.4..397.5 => 1.85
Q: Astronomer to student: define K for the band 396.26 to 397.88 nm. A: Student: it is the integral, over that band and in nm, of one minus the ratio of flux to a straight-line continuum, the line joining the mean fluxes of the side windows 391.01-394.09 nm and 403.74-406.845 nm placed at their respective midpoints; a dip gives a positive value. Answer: 0.55 nm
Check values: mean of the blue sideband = 4.36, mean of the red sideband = 7.2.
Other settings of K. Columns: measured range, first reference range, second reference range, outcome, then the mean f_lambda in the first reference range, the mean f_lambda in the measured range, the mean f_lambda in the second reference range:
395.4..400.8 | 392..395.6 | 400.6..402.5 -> 0.34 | 4.41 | 5.76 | 7.45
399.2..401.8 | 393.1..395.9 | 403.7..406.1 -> -0.48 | 4.54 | 7.24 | 7.28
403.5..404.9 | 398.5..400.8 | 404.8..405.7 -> 0.02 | 7.05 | 7.24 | 7.43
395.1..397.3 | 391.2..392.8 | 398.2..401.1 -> 0.71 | 5.69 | 4.35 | 7.06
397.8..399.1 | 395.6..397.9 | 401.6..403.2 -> -0.41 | 4.19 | 6.79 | 7.41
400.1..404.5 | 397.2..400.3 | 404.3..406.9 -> -0.33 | 6.53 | 7.34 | 7.12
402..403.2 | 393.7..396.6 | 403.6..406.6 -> -0.13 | 5.18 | 7.42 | 7.22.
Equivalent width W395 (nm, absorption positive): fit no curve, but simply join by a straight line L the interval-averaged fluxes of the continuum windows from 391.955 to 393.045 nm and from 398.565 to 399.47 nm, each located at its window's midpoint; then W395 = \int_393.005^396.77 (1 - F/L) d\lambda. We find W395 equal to 0.87 nm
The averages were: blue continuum 4.72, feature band 4.35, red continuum 7.13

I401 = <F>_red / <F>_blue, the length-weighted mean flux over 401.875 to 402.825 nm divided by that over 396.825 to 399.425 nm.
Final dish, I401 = 1.31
